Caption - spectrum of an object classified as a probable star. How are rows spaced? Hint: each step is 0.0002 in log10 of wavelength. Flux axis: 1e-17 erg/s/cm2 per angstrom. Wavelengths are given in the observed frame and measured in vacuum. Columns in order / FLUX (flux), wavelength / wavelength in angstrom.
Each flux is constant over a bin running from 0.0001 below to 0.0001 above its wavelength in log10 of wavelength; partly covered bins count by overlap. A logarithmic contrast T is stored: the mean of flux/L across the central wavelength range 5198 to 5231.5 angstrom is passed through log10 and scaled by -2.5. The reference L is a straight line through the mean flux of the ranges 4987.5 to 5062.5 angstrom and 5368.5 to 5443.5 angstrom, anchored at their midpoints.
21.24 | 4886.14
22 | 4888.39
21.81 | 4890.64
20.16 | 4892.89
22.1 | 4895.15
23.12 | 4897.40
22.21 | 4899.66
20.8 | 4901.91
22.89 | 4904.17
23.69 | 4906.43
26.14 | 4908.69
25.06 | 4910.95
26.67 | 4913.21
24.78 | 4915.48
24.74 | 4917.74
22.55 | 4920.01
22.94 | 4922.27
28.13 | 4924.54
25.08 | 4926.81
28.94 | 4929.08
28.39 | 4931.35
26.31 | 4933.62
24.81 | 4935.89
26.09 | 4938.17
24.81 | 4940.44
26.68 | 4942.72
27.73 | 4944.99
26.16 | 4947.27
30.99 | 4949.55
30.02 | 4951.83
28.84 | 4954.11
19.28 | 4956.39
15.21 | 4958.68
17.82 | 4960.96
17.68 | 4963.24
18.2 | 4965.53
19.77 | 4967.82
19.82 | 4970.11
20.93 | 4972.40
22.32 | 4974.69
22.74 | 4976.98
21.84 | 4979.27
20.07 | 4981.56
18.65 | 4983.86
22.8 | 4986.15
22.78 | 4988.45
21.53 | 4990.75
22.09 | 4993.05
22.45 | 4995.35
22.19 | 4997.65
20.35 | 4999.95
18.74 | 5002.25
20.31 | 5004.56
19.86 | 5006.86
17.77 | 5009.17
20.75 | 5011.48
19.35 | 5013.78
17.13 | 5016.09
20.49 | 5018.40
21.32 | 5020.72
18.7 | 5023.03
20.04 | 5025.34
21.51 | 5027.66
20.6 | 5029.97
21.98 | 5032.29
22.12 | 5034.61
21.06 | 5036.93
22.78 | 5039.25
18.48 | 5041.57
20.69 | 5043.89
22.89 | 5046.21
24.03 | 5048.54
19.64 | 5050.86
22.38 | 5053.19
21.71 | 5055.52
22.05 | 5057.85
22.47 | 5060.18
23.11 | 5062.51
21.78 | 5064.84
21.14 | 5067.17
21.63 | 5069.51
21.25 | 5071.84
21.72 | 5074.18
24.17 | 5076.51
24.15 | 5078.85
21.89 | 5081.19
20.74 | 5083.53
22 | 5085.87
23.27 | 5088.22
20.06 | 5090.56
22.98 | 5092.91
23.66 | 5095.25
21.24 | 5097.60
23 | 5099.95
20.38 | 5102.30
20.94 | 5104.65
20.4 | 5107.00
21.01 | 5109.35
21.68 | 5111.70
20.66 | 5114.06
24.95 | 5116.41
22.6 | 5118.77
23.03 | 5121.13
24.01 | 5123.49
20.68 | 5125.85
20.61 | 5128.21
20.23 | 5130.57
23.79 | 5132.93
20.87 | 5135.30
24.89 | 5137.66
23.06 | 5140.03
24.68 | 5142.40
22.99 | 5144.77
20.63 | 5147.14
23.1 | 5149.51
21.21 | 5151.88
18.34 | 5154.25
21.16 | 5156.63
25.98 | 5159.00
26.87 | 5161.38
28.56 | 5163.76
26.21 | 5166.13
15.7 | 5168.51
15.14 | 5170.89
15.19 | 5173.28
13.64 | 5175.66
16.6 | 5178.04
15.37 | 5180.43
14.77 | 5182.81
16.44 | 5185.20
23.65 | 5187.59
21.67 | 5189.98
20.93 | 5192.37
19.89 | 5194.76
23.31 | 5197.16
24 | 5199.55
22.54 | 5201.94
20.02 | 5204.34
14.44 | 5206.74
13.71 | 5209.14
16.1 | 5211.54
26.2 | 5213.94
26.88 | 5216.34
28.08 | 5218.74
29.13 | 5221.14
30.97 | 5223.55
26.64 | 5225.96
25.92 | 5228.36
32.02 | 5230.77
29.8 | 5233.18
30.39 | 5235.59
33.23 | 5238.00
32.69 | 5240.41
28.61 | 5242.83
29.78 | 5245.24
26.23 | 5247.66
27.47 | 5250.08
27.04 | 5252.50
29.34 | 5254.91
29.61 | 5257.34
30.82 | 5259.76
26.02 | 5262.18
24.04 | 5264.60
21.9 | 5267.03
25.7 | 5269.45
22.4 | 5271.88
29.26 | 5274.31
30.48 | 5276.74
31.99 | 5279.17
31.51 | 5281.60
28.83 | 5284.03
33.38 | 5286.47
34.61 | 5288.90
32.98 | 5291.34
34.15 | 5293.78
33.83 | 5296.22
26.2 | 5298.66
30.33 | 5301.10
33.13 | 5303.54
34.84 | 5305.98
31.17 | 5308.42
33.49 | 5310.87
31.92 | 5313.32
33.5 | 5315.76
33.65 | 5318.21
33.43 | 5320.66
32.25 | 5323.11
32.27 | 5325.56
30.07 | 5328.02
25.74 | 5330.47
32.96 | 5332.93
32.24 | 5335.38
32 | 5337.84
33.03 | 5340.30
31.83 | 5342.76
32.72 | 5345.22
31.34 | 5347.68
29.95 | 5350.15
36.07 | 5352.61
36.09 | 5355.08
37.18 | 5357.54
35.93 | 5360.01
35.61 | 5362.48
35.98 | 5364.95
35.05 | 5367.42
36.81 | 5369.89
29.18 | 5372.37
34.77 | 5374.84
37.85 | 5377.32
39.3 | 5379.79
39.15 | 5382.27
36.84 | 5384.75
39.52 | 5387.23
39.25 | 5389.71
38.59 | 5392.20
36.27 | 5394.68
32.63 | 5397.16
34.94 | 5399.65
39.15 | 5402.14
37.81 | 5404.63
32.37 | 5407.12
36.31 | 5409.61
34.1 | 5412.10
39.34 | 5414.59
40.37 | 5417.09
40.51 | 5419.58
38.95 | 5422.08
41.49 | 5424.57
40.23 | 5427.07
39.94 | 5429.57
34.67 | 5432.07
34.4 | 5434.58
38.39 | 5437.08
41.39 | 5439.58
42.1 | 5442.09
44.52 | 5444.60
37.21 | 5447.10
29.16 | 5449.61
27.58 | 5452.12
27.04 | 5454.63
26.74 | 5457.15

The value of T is 0.22 mag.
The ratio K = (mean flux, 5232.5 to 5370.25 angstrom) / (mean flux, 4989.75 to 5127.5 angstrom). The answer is 1.5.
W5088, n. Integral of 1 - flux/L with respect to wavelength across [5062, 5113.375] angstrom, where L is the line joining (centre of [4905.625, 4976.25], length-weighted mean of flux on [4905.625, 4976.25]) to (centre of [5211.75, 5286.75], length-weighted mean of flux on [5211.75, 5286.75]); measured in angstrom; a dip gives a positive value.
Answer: 8.4 angstrom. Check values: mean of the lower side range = 24.2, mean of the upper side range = 28.4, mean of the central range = 21.9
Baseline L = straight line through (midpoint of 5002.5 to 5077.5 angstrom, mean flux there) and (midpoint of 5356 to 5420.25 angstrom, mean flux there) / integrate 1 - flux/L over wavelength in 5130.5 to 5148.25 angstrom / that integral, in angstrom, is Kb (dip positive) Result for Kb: 1.9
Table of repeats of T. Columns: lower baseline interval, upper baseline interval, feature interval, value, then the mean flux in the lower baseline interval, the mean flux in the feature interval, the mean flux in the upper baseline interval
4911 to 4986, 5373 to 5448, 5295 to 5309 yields 0.100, 23.7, 31.6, 38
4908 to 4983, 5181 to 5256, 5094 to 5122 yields 0.118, 23.9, 22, 24.8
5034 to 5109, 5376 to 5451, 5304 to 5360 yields 0.044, 21.9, 32.7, 37.9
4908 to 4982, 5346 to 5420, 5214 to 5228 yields 0.133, 24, 28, 36.2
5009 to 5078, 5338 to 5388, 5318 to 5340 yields 0.068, 21.2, 31.6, 35.1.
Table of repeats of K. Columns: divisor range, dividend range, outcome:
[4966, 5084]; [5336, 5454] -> 1.71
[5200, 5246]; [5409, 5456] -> 1.43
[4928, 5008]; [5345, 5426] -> 1.60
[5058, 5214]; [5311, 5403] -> 1.62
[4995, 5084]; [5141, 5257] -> 1.11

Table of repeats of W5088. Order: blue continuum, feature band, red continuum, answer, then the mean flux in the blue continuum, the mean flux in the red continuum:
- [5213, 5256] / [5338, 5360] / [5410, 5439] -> 0.68 angstrom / 28.9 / 38.4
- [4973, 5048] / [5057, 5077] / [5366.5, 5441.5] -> 0.98 angstrom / 20.9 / 37.4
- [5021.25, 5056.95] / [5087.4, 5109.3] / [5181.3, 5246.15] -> 0.62 angstrom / 21.2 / 24.5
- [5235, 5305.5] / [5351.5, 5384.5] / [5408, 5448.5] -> -0.70 angstrom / 29.6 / 38.9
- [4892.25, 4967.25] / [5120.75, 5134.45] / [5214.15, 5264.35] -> 2.63 angstrom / 24.2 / 28.9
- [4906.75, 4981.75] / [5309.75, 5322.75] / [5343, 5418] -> 0.40 angstrom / 24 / 35.9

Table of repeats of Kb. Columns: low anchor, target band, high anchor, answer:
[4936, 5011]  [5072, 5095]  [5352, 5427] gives 3.3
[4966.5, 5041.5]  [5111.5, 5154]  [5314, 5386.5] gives 5.4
